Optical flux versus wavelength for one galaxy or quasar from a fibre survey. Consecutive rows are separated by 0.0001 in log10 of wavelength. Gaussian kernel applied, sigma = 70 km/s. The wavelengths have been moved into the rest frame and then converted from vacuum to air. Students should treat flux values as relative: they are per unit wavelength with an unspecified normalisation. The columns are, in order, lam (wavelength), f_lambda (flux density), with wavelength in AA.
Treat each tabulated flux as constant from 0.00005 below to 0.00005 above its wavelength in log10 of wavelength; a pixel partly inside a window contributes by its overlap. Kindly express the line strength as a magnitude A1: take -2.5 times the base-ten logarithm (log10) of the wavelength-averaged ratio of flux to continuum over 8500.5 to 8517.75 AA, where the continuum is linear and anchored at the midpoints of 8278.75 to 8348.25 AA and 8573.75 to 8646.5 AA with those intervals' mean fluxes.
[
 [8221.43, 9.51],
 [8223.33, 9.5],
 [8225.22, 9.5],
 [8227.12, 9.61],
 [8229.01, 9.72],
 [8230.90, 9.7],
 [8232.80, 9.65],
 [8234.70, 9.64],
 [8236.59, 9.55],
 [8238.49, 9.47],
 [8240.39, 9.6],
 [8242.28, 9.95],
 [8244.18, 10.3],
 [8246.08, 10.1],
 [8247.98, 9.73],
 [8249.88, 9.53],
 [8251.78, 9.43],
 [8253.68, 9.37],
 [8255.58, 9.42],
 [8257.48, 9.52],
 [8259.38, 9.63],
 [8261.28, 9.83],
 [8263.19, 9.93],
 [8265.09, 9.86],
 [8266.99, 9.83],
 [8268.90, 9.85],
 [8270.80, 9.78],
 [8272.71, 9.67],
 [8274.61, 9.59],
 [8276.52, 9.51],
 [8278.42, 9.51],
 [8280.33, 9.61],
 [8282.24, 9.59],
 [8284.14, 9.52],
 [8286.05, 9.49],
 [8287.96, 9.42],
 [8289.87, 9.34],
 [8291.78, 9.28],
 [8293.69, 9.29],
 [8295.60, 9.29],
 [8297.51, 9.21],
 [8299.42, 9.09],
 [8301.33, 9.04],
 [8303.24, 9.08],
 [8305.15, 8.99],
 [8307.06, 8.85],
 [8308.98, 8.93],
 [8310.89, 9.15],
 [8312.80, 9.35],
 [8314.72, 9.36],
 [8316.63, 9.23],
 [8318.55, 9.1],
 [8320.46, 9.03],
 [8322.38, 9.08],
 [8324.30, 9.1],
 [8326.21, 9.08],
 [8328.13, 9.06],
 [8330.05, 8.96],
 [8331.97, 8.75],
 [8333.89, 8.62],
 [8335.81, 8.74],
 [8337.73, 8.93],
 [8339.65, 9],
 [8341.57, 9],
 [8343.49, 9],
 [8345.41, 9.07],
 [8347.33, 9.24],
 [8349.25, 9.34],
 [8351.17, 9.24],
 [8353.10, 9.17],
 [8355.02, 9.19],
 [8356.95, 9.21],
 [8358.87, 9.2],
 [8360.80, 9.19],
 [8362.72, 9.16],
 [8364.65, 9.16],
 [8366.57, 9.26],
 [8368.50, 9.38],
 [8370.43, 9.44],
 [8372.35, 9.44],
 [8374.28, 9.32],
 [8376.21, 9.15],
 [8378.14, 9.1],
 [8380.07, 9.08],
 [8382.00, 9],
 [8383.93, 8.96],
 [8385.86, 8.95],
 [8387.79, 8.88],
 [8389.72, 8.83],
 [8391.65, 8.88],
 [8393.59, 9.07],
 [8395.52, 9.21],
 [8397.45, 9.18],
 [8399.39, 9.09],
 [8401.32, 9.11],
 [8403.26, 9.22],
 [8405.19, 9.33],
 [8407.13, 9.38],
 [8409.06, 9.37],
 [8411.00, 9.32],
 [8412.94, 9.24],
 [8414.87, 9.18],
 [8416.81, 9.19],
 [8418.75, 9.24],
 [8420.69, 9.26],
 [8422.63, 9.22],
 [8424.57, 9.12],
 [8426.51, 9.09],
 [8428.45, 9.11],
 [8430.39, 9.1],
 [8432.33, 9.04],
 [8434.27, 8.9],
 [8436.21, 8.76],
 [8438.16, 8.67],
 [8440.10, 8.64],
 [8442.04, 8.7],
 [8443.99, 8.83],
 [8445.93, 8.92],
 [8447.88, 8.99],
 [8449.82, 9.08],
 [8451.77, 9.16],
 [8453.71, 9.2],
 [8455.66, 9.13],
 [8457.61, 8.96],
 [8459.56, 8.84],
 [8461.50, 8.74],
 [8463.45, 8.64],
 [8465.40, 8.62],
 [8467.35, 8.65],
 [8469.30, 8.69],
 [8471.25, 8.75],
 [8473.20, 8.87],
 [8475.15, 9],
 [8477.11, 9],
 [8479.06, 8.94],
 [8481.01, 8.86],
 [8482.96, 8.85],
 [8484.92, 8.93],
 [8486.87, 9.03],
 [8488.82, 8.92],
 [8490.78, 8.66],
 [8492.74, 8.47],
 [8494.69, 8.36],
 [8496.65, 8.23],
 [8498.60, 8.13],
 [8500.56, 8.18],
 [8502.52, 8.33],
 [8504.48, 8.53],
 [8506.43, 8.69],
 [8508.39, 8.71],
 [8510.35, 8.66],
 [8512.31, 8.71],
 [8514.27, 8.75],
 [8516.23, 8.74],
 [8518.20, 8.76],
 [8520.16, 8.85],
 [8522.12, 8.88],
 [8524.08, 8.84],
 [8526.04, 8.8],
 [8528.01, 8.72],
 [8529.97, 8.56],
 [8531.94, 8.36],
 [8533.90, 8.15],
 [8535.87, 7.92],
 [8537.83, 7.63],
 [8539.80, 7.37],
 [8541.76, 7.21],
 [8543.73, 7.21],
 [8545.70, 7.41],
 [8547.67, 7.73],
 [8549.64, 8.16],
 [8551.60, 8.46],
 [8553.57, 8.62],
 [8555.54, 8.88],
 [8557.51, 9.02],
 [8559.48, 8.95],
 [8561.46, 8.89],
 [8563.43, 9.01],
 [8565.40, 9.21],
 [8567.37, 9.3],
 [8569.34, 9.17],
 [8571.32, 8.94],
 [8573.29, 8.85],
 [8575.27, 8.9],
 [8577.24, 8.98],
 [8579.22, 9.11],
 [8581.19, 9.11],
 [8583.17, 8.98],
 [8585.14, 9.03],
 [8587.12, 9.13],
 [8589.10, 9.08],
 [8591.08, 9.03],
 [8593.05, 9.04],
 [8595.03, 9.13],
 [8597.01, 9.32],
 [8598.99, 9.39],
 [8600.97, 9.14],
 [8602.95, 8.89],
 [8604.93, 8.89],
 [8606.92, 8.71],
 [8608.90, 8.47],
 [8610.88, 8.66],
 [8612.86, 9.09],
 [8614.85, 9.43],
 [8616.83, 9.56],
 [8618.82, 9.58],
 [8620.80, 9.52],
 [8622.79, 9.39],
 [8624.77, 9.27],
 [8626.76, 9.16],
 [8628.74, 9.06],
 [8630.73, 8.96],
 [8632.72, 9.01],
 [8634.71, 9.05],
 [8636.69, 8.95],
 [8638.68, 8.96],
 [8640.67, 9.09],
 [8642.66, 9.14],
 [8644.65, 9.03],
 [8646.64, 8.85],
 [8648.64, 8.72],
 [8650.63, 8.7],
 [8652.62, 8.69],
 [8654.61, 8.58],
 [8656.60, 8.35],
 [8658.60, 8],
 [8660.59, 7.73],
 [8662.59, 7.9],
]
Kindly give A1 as 0.06 mag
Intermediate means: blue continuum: 9.14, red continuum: 9.09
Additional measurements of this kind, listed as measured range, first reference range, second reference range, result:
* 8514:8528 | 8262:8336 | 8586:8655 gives 0.04 mag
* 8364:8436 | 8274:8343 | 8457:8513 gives -0.03 mag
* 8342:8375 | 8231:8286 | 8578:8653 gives 0.03 mag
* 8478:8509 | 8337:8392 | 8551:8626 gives 0.06 mag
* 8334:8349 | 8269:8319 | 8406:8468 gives 0.03 mag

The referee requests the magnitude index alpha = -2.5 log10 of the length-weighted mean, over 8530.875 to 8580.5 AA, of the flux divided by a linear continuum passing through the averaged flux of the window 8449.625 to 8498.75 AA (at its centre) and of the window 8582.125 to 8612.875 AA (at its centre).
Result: 0.06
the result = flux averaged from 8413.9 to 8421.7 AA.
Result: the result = 9.22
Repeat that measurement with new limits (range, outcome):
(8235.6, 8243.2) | 9.65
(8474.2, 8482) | 8.95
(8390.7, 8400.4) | 9.08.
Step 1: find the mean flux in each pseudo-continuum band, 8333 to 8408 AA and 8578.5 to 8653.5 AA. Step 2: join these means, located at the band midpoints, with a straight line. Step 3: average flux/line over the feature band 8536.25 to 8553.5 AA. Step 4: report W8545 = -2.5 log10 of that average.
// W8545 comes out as 0.18 mag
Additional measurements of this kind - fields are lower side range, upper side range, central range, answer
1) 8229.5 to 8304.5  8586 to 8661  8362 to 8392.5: 0.03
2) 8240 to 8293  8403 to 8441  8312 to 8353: 0.04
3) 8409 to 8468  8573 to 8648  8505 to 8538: 0.05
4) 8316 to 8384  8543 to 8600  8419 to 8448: 0.01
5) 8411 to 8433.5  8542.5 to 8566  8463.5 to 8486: 0.01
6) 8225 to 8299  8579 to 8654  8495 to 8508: 0.11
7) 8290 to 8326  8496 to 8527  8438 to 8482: -0.01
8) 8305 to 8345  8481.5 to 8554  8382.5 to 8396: -0.02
